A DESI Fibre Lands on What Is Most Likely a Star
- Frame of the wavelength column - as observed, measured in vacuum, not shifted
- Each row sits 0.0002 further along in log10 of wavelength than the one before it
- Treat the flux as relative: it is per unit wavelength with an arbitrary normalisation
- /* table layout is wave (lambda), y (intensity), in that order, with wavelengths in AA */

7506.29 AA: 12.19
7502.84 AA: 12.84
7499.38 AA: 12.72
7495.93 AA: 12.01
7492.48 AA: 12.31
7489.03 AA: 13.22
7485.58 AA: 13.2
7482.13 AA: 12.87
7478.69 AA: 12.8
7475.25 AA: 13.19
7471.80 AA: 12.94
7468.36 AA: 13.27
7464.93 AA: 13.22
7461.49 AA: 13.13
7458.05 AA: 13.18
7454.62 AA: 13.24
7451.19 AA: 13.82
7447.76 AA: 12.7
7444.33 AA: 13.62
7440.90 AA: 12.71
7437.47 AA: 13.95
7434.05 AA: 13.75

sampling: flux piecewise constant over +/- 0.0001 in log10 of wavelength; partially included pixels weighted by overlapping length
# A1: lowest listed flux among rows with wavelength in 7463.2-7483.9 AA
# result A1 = 12.8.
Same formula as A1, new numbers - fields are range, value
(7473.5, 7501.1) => 12.01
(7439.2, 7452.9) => 12.7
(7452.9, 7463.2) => 13.13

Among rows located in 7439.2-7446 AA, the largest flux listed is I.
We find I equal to 13.62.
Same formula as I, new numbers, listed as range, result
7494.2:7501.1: 12.72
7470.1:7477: 13.19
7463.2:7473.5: 13.27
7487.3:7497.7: 13.22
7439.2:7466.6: 13.82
